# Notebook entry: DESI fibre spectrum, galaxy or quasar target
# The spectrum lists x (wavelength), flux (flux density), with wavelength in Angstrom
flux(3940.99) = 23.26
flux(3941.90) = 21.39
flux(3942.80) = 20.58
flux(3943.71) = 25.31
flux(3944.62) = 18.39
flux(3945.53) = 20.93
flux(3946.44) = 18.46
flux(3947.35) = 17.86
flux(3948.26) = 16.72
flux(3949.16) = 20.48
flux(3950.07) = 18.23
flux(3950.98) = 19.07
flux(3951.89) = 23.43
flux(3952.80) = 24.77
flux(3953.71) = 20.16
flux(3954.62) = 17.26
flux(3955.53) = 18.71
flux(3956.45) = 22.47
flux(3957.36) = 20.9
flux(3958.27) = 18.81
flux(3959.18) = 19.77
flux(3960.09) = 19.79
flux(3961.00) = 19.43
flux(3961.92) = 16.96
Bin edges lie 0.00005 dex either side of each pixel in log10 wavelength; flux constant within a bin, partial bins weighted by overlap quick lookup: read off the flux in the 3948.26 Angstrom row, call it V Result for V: 16.72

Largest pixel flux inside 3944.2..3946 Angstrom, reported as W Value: 20.93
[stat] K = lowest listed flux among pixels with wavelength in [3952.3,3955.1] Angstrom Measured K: 17.26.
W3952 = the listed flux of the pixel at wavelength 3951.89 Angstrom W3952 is 23.43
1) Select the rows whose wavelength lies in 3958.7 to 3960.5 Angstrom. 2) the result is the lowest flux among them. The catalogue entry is 19.77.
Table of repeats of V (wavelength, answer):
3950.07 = 18.23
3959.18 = 19.77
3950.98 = 19.07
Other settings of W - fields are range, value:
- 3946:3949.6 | 20.48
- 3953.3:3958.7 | 22.47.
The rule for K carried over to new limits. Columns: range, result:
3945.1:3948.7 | 16.72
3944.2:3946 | 18.39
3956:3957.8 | 20.9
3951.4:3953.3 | 23.43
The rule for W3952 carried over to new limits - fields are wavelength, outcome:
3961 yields 19.43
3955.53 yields 18.71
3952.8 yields 24.77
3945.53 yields 20.93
